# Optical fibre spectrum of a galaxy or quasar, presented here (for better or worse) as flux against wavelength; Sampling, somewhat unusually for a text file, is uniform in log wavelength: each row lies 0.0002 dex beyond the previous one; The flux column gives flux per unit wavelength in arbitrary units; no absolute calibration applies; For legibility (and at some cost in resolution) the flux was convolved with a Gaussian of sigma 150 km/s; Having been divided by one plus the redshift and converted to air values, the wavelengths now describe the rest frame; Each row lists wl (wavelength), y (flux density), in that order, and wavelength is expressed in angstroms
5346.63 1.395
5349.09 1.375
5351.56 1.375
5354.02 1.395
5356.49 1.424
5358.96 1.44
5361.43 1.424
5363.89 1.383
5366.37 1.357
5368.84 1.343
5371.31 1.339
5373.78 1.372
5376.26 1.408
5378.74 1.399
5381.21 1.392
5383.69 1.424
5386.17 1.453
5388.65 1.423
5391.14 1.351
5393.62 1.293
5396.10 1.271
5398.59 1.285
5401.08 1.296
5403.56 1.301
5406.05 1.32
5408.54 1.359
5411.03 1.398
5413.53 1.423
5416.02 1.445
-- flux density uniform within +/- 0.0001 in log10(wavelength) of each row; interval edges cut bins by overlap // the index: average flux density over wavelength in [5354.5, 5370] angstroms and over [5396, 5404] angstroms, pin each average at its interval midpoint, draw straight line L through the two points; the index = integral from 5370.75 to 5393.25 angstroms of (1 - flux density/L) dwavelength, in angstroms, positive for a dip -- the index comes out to -0.9 angstroms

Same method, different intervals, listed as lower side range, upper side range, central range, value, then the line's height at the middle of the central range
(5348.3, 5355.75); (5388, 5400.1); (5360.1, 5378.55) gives -0.3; 1.36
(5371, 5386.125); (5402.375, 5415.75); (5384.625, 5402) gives 0.5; 1.38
